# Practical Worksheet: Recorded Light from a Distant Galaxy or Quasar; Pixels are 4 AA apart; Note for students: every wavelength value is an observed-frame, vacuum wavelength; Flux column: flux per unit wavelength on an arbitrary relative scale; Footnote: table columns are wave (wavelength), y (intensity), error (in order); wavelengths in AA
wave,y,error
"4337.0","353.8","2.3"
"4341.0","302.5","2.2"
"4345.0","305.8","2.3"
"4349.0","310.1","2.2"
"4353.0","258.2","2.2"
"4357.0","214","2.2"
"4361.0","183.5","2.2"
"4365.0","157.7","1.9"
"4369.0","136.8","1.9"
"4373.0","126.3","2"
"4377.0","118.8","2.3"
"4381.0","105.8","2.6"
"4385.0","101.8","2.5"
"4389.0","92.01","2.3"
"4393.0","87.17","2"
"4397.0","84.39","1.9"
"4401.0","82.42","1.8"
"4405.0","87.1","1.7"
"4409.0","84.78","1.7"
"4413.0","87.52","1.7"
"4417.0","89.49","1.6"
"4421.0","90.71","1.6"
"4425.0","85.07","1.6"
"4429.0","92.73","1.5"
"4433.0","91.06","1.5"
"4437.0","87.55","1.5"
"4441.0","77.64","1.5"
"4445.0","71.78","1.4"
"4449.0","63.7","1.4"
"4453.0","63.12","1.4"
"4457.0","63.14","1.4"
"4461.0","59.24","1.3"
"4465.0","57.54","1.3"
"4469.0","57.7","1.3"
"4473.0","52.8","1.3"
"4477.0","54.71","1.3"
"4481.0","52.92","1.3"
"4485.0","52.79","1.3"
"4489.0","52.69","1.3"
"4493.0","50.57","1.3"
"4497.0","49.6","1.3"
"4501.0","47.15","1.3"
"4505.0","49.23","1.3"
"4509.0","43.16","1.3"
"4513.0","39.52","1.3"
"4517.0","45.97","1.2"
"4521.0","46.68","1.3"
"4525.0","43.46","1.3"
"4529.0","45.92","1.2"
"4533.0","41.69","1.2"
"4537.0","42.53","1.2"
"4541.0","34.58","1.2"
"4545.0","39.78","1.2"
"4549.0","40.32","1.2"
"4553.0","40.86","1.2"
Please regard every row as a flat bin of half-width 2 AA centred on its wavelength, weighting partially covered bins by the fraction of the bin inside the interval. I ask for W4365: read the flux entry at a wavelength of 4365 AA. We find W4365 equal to 157.7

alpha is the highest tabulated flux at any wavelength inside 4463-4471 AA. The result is 57.7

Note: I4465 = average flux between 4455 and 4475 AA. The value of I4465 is 58.1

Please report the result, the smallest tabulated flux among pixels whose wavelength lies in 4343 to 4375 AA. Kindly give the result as 126.3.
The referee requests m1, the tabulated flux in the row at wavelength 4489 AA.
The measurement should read 52.69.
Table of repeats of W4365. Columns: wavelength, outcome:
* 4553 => 40.86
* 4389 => 92.01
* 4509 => 43.16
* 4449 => 63.7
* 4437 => 87.55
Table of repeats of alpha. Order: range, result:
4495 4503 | 49.6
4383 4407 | 101.8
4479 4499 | 52.92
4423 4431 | 92.73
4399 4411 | 87.1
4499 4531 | 49.23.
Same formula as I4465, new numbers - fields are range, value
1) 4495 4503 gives 48.4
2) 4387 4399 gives 87.9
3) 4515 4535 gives 44.7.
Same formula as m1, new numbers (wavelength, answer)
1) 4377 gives 118.8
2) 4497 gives 49.6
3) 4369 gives 136.8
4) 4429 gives 92.73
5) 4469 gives 57.7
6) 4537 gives 42.53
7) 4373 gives 126.3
